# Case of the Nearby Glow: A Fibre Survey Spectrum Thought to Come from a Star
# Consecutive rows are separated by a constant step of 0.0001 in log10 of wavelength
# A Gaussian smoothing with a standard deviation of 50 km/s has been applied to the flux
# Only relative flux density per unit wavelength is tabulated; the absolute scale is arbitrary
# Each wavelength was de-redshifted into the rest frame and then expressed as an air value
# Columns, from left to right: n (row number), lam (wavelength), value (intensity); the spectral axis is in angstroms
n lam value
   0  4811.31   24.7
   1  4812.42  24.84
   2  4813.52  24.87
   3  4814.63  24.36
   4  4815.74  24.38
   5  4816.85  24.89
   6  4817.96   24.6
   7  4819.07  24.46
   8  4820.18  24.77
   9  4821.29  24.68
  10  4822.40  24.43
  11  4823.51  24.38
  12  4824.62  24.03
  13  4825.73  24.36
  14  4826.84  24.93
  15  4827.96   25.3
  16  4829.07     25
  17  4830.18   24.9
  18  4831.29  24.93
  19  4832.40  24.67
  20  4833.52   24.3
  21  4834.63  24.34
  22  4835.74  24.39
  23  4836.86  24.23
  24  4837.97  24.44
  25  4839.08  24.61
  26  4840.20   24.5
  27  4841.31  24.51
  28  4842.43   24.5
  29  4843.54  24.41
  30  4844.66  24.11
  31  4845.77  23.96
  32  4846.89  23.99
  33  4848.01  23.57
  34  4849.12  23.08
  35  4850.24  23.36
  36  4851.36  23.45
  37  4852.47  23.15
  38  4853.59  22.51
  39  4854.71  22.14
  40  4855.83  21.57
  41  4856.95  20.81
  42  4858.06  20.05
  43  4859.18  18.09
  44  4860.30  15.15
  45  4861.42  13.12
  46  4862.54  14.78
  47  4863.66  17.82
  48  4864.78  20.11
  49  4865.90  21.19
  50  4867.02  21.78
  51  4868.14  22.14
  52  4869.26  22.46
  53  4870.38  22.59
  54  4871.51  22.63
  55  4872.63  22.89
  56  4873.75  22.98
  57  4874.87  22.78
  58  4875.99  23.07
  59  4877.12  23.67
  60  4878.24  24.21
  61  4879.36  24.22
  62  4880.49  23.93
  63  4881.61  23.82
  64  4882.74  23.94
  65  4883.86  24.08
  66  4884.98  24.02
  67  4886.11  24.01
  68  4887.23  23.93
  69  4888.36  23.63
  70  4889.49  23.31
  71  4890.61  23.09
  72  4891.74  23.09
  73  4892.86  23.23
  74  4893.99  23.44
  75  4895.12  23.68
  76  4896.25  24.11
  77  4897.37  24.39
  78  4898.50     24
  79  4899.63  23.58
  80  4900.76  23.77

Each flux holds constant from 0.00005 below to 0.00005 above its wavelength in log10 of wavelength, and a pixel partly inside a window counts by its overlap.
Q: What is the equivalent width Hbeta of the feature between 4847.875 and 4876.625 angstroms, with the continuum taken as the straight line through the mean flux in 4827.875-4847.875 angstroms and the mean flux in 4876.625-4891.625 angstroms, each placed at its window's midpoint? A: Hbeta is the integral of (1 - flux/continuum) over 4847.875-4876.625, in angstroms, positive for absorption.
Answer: 3.7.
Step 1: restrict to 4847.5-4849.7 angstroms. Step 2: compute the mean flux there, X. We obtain 23.4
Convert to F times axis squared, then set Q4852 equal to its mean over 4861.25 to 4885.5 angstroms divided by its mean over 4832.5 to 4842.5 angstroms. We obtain 0.92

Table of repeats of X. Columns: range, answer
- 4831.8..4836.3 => 24.4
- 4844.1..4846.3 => 24.1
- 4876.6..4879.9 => 24.1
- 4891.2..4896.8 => 23.5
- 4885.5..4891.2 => 23.6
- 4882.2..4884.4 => 24.1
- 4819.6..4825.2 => 24.5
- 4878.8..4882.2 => 23.9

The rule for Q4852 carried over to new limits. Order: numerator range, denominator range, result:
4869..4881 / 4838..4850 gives 0.98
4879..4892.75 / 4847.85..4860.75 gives 1.12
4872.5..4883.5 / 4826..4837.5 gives 0.97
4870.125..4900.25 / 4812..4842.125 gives 0.98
